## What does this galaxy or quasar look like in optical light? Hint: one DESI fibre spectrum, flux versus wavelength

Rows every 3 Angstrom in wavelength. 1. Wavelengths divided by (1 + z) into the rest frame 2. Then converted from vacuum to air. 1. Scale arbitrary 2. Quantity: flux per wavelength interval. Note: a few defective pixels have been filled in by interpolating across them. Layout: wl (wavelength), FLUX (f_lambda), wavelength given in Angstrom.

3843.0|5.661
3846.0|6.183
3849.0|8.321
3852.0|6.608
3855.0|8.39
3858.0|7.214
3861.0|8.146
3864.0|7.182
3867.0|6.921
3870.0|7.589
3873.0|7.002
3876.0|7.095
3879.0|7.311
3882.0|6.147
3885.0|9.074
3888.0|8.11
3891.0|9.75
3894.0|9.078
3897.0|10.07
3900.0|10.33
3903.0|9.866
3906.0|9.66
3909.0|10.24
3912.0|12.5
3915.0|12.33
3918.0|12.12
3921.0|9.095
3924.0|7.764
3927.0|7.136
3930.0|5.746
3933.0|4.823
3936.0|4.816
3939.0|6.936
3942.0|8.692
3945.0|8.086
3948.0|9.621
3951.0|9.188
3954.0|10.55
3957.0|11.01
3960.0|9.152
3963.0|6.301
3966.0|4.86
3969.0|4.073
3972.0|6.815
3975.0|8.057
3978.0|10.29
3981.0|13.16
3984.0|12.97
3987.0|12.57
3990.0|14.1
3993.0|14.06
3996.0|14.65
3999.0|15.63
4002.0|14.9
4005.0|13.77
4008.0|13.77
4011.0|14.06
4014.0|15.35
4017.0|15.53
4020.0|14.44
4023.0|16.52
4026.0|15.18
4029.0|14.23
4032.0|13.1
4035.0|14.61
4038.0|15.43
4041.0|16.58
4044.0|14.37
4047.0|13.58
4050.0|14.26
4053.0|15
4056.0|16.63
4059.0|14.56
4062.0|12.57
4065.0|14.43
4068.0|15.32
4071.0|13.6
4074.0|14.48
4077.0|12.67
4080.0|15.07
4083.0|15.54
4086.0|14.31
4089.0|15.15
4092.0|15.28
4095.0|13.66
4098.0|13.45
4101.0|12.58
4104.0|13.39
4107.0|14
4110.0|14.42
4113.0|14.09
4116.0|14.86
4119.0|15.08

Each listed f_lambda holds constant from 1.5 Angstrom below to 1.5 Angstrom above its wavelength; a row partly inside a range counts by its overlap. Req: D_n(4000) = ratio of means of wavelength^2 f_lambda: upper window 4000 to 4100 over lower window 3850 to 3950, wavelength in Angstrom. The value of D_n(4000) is 1.88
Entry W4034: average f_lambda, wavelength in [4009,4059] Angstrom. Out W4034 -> 14.9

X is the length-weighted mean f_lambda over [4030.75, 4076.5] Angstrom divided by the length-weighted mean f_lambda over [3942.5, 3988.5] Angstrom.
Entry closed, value 1.60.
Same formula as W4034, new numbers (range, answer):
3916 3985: 8.31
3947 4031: 12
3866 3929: 9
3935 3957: 8.54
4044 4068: 14.5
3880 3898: 8.63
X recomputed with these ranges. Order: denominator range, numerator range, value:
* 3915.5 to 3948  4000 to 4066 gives 1.89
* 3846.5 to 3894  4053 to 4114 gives 1.86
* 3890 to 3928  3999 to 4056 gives 1.47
